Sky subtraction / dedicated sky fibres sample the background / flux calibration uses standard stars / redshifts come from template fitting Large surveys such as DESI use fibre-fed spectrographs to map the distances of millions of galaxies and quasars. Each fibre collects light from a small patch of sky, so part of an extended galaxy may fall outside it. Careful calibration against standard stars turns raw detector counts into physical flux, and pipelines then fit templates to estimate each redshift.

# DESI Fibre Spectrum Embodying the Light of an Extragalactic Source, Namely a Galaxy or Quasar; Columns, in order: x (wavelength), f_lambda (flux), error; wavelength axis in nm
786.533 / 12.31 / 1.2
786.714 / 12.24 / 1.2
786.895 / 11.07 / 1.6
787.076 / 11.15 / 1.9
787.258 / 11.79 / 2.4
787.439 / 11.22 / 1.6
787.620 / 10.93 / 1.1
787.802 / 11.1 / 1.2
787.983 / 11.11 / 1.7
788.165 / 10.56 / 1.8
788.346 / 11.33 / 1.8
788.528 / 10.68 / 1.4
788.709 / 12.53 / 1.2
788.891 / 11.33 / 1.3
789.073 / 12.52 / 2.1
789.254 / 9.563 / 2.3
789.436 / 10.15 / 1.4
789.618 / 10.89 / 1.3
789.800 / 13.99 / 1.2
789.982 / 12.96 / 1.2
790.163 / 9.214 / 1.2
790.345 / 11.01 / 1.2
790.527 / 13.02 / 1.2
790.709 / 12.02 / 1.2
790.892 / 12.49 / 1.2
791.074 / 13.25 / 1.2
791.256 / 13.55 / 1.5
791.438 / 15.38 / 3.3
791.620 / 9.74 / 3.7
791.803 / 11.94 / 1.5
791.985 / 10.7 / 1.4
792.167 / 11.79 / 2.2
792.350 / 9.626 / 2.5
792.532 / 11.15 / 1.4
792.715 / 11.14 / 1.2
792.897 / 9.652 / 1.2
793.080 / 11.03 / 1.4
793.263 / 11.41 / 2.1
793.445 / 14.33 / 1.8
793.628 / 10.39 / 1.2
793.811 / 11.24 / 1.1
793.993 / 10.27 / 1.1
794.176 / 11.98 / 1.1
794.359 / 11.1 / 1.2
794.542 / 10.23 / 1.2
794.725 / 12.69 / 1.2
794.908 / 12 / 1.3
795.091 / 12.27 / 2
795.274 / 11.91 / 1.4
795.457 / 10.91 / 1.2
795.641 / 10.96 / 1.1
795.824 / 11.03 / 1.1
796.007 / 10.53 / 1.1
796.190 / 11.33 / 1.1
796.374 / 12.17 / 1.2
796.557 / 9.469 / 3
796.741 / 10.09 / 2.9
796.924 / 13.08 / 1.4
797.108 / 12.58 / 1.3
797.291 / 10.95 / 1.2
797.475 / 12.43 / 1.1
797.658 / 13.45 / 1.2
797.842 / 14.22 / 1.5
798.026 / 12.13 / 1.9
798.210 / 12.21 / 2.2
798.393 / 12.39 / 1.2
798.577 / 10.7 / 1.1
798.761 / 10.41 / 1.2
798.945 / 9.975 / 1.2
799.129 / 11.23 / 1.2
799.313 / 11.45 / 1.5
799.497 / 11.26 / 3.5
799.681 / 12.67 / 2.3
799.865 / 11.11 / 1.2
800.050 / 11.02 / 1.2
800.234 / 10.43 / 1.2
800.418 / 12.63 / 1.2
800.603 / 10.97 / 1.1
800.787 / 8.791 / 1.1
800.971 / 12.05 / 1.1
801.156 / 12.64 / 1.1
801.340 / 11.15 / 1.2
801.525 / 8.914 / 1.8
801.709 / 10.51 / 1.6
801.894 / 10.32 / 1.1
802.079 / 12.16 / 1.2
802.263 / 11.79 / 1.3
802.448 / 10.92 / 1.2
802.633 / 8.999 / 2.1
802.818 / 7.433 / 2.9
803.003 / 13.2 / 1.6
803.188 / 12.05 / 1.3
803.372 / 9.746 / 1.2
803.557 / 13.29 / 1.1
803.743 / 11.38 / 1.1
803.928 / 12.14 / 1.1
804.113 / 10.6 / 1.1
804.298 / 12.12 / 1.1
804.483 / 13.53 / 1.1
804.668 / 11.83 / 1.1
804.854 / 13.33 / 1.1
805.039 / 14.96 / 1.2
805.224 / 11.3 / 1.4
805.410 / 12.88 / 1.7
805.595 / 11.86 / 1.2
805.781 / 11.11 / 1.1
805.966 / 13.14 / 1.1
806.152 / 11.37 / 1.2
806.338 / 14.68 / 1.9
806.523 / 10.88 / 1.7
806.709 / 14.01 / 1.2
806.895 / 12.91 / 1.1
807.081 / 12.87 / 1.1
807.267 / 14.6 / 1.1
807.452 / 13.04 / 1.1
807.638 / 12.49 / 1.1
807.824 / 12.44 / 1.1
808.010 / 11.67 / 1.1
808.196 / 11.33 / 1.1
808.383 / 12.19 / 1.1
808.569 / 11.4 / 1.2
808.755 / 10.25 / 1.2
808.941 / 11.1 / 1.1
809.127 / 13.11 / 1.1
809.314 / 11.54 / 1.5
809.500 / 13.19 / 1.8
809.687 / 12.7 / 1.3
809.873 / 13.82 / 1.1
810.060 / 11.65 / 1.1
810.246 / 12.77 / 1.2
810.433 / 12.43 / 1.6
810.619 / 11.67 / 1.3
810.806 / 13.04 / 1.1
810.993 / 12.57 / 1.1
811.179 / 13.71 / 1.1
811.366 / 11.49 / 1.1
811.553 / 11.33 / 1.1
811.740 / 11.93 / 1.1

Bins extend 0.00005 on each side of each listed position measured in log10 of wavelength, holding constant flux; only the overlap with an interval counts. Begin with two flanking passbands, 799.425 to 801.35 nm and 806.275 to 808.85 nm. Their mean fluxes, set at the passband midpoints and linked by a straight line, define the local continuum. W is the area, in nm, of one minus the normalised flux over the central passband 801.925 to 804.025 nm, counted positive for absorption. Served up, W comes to 0.10 nm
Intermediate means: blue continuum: 11.3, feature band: 11.2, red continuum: 12.5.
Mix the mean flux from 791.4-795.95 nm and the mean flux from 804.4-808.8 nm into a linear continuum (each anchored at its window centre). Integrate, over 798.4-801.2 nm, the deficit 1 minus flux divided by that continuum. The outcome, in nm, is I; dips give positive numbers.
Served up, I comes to 0.17 nm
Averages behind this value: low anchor 11.3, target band 11.2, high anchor 12.5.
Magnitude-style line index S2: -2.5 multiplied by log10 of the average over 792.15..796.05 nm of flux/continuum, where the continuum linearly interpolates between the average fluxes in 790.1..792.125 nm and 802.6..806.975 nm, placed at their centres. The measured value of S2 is 0.08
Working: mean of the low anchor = 12.1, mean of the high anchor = 12.1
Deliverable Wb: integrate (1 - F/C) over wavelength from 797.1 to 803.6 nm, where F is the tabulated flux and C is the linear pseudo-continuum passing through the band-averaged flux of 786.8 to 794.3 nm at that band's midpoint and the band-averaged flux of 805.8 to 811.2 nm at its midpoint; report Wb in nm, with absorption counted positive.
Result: 0.39 nm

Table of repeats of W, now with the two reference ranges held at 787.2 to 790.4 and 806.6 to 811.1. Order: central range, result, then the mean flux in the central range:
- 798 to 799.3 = 0.06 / 11.3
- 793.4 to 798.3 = 0.00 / 11.7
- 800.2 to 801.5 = 0.09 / 11.2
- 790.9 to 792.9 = -0.05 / 11.8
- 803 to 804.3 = 0.05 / 11.7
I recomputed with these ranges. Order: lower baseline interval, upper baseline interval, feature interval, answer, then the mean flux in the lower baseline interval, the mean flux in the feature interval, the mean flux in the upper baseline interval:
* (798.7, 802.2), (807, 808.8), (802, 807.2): -0.128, 11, 12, 12.3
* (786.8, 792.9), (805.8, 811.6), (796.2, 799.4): 0.055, 11.5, 11.7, 12.4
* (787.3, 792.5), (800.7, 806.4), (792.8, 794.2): 0.041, 11.6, 11.3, 11.6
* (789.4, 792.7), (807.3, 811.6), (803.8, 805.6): -0.046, 11.8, 12.5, 12.3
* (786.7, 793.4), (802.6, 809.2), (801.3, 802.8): 0.194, 11.5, 10.4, 12.1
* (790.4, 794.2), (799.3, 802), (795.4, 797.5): 0.021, 11.7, 11.3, 11.1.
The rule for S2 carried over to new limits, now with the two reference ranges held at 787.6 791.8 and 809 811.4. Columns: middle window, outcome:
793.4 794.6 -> 0.06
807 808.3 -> -0.01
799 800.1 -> 0.07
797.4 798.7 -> -0.03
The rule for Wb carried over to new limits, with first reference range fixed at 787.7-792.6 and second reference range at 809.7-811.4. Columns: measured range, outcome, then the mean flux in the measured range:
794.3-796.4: 0.08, 11.4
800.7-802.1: 0.16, 10.8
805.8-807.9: -0.08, 12.9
